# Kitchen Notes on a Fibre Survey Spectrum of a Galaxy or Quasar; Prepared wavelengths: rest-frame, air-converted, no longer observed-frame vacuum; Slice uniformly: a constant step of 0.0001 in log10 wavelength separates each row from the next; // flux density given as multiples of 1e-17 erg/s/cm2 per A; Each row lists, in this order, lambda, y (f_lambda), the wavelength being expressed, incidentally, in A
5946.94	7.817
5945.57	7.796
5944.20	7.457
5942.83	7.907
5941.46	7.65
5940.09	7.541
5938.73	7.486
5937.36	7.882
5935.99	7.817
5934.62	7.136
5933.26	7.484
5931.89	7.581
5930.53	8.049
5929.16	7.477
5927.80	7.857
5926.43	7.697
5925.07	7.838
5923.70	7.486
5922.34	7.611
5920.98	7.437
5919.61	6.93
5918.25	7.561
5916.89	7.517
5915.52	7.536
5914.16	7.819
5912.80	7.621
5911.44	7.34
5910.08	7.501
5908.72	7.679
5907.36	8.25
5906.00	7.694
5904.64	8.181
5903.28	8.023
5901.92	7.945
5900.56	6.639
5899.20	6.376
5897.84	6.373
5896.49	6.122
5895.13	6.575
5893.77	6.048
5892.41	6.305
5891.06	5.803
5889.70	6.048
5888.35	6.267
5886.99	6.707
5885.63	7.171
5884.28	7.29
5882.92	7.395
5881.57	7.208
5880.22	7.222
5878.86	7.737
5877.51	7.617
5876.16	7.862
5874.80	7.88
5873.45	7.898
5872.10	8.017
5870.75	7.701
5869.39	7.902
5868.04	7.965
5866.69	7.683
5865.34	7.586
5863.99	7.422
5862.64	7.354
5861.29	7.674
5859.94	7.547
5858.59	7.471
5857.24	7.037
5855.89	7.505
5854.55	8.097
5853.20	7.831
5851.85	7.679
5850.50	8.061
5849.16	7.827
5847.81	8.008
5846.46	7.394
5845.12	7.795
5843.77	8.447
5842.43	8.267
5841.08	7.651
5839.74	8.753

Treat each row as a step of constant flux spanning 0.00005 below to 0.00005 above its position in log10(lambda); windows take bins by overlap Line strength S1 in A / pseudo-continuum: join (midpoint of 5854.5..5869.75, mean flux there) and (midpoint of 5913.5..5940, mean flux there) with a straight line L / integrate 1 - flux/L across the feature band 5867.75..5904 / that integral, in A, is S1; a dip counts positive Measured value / 2.3 A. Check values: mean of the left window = 7.58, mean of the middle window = 7.11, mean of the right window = 7.59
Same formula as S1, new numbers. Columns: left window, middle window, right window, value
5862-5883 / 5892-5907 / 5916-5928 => 1.21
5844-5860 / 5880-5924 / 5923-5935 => 3.02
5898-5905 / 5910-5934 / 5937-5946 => -0.27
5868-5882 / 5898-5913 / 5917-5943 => 0.25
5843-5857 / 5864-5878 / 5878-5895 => -1.11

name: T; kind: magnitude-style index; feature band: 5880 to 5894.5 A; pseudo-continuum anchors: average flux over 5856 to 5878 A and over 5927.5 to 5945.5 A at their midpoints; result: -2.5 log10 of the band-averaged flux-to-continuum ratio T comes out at 0.151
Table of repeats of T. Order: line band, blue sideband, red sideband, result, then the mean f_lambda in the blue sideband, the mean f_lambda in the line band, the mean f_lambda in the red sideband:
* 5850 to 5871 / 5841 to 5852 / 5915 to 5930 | 0.03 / 7.93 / 7.65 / 7.54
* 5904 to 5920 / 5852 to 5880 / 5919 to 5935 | -0.01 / 7.68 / 7.65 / 7.56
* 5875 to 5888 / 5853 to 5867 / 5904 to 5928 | 0.04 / 7.55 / 7.34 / 7.64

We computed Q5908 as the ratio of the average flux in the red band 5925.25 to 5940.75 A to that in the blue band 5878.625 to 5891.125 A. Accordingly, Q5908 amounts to 1.11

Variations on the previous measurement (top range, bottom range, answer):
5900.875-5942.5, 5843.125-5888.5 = 1.00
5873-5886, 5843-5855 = 0.95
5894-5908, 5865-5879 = 0.92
